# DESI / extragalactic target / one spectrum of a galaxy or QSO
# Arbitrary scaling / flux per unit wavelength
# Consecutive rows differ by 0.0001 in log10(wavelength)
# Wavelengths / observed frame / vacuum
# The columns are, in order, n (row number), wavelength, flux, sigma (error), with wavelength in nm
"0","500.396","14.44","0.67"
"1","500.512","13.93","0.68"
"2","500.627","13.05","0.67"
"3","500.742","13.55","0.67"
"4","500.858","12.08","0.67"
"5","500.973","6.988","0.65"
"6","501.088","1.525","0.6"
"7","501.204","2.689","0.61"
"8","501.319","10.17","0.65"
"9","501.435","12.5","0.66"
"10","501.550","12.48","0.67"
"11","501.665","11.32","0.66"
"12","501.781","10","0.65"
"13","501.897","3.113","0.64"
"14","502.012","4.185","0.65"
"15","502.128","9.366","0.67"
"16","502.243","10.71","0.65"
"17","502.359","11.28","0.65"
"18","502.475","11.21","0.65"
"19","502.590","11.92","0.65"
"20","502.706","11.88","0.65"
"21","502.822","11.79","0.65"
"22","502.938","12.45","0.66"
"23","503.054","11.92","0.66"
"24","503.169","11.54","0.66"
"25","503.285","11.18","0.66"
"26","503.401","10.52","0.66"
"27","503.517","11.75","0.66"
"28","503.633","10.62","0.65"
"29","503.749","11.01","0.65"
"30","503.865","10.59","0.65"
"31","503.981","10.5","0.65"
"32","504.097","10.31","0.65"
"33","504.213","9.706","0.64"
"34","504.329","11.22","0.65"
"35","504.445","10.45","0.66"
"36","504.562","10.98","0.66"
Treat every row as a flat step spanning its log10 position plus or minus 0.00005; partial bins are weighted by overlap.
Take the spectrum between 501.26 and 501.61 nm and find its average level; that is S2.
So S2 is 11.7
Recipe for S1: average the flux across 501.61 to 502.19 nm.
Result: 7.6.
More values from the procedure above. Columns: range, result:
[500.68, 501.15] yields 8.53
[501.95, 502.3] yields 8.03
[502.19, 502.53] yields 11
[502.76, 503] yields 12.1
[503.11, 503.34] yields 11.4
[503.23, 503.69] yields 11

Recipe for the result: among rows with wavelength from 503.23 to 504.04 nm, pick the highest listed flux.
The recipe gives 11.75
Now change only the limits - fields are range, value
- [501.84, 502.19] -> 9.366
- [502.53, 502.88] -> 11.92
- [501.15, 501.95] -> 12.5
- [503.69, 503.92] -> 11.01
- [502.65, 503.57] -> 12.45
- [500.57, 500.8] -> 13.55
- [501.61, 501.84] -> 11.32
